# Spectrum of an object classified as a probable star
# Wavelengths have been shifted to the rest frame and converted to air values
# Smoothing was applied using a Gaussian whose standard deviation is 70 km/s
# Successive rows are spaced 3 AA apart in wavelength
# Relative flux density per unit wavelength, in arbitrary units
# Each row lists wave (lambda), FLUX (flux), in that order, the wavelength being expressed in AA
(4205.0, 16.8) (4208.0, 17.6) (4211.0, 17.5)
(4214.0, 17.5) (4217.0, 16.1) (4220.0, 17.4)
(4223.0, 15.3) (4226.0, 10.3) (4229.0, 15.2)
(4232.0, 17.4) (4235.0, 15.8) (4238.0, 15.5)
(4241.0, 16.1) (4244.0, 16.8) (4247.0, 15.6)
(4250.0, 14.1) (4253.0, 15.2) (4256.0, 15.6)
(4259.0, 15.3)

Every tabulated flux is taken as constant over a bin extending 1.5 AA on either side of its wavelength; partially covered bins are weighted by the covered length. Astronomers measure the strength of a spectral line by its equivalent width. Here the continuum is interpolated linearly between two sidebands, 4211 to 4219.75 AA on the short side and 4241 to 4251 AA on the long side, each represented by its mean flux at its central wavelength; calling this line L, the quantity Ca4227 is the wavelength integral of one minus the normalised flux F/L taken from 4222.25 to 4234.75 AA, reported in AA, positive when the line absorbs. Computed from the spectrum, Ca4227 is 1.36 AA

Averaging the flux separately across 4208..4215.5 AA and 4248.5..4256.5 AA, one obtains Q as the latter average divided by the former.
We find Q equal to 0.85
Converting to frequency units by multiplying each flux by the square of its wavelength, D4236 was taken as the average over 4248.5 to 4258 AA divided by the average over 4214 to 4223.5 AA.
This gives 0.9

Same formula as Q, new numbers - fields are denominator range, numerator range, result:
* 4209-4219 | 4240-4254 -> 0.91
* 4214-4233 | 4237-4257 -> 1.01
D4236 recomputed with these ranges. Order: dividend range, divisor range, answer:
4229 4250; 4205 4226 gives 0.98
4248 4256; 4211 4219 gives 0.89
